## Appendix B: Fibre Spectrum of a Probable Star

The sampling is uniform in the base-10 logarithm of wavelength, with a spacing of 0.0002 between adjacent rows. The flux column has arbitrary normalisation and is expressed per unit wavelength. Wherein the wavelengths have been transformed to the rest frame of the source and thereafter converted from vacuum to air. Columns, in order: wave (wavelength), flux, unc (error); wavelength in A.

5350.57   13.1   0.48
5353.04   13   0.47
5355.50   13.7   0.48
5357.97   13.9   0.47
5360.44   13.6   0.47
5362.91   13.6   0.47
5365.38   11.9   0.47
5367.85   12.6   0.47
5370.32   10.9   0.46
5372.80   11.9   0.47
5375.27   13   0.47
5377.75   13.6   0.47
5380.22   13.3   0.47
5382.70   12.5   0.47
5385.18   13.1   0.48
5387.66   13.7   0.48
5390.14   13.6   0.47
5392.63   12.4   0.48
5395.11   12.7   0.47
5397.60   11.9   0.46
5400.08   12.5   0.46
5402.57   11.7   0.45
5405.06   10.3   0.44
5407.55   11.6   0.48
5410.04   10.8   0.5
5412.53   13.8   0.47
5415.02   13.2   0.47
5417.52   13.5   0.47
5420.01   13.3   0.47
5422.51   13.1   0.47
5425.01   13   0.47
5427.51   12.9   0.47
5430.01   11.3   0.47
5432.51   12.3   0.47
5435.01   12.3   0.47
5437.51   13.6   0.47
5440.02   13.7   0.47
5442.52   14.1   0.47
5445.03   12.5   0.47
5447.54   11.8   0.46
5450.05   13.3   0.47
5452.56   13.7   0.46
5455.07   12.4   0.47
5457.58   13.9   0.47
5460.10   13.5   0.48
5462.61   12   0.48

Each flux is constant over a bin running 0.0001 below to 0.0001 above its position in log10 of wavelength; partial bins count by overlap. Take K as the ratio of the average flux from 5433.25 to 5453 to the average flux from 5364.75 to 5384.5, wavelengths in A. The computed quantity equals 1.05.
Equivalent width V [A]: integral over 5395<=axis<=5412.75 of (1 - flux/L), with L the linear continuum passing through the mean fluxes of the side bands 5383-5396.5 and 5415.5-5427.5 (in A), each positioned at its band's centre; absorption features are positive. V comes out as 1.8 A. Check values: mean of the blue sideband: 13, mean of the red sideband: 13.2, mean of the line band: 11.8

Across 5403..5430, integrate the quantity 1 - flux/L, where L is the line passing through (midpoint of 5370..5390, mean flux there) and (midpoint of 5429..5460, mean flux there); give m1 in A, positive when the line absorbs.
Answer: 0.94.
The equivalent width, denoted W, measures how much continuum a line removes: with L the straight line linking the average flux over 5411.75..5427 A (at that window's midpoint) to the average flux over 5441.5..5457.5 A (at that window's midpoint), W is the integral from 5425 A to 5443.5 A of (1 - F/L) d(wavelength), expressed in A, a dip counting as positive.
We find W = 0.38 A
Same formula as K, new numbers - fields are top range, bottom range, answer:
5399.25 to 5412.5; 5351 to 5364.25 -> 0.86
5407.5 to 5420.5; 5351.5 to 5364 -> 0.94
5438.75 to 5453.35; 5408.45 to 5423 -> 1.02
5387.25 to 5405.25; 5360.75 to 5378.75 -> 0.99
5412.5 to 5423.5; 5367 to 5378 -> 1.09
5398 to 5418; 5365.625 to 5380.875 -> 0.97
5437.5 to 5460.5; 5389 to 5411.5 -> 1.11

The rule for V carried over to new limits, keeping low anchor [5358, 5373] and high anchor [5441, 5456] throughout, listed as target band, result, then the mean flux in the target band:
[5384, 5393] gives -0.42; 13.3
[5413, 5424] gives -0.40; 13.3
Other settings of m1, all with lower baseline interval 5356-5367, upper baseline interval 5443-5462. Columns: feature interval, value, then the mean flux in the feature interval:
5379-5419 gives 1.9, 12.5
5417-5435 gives 0.5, 12.7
